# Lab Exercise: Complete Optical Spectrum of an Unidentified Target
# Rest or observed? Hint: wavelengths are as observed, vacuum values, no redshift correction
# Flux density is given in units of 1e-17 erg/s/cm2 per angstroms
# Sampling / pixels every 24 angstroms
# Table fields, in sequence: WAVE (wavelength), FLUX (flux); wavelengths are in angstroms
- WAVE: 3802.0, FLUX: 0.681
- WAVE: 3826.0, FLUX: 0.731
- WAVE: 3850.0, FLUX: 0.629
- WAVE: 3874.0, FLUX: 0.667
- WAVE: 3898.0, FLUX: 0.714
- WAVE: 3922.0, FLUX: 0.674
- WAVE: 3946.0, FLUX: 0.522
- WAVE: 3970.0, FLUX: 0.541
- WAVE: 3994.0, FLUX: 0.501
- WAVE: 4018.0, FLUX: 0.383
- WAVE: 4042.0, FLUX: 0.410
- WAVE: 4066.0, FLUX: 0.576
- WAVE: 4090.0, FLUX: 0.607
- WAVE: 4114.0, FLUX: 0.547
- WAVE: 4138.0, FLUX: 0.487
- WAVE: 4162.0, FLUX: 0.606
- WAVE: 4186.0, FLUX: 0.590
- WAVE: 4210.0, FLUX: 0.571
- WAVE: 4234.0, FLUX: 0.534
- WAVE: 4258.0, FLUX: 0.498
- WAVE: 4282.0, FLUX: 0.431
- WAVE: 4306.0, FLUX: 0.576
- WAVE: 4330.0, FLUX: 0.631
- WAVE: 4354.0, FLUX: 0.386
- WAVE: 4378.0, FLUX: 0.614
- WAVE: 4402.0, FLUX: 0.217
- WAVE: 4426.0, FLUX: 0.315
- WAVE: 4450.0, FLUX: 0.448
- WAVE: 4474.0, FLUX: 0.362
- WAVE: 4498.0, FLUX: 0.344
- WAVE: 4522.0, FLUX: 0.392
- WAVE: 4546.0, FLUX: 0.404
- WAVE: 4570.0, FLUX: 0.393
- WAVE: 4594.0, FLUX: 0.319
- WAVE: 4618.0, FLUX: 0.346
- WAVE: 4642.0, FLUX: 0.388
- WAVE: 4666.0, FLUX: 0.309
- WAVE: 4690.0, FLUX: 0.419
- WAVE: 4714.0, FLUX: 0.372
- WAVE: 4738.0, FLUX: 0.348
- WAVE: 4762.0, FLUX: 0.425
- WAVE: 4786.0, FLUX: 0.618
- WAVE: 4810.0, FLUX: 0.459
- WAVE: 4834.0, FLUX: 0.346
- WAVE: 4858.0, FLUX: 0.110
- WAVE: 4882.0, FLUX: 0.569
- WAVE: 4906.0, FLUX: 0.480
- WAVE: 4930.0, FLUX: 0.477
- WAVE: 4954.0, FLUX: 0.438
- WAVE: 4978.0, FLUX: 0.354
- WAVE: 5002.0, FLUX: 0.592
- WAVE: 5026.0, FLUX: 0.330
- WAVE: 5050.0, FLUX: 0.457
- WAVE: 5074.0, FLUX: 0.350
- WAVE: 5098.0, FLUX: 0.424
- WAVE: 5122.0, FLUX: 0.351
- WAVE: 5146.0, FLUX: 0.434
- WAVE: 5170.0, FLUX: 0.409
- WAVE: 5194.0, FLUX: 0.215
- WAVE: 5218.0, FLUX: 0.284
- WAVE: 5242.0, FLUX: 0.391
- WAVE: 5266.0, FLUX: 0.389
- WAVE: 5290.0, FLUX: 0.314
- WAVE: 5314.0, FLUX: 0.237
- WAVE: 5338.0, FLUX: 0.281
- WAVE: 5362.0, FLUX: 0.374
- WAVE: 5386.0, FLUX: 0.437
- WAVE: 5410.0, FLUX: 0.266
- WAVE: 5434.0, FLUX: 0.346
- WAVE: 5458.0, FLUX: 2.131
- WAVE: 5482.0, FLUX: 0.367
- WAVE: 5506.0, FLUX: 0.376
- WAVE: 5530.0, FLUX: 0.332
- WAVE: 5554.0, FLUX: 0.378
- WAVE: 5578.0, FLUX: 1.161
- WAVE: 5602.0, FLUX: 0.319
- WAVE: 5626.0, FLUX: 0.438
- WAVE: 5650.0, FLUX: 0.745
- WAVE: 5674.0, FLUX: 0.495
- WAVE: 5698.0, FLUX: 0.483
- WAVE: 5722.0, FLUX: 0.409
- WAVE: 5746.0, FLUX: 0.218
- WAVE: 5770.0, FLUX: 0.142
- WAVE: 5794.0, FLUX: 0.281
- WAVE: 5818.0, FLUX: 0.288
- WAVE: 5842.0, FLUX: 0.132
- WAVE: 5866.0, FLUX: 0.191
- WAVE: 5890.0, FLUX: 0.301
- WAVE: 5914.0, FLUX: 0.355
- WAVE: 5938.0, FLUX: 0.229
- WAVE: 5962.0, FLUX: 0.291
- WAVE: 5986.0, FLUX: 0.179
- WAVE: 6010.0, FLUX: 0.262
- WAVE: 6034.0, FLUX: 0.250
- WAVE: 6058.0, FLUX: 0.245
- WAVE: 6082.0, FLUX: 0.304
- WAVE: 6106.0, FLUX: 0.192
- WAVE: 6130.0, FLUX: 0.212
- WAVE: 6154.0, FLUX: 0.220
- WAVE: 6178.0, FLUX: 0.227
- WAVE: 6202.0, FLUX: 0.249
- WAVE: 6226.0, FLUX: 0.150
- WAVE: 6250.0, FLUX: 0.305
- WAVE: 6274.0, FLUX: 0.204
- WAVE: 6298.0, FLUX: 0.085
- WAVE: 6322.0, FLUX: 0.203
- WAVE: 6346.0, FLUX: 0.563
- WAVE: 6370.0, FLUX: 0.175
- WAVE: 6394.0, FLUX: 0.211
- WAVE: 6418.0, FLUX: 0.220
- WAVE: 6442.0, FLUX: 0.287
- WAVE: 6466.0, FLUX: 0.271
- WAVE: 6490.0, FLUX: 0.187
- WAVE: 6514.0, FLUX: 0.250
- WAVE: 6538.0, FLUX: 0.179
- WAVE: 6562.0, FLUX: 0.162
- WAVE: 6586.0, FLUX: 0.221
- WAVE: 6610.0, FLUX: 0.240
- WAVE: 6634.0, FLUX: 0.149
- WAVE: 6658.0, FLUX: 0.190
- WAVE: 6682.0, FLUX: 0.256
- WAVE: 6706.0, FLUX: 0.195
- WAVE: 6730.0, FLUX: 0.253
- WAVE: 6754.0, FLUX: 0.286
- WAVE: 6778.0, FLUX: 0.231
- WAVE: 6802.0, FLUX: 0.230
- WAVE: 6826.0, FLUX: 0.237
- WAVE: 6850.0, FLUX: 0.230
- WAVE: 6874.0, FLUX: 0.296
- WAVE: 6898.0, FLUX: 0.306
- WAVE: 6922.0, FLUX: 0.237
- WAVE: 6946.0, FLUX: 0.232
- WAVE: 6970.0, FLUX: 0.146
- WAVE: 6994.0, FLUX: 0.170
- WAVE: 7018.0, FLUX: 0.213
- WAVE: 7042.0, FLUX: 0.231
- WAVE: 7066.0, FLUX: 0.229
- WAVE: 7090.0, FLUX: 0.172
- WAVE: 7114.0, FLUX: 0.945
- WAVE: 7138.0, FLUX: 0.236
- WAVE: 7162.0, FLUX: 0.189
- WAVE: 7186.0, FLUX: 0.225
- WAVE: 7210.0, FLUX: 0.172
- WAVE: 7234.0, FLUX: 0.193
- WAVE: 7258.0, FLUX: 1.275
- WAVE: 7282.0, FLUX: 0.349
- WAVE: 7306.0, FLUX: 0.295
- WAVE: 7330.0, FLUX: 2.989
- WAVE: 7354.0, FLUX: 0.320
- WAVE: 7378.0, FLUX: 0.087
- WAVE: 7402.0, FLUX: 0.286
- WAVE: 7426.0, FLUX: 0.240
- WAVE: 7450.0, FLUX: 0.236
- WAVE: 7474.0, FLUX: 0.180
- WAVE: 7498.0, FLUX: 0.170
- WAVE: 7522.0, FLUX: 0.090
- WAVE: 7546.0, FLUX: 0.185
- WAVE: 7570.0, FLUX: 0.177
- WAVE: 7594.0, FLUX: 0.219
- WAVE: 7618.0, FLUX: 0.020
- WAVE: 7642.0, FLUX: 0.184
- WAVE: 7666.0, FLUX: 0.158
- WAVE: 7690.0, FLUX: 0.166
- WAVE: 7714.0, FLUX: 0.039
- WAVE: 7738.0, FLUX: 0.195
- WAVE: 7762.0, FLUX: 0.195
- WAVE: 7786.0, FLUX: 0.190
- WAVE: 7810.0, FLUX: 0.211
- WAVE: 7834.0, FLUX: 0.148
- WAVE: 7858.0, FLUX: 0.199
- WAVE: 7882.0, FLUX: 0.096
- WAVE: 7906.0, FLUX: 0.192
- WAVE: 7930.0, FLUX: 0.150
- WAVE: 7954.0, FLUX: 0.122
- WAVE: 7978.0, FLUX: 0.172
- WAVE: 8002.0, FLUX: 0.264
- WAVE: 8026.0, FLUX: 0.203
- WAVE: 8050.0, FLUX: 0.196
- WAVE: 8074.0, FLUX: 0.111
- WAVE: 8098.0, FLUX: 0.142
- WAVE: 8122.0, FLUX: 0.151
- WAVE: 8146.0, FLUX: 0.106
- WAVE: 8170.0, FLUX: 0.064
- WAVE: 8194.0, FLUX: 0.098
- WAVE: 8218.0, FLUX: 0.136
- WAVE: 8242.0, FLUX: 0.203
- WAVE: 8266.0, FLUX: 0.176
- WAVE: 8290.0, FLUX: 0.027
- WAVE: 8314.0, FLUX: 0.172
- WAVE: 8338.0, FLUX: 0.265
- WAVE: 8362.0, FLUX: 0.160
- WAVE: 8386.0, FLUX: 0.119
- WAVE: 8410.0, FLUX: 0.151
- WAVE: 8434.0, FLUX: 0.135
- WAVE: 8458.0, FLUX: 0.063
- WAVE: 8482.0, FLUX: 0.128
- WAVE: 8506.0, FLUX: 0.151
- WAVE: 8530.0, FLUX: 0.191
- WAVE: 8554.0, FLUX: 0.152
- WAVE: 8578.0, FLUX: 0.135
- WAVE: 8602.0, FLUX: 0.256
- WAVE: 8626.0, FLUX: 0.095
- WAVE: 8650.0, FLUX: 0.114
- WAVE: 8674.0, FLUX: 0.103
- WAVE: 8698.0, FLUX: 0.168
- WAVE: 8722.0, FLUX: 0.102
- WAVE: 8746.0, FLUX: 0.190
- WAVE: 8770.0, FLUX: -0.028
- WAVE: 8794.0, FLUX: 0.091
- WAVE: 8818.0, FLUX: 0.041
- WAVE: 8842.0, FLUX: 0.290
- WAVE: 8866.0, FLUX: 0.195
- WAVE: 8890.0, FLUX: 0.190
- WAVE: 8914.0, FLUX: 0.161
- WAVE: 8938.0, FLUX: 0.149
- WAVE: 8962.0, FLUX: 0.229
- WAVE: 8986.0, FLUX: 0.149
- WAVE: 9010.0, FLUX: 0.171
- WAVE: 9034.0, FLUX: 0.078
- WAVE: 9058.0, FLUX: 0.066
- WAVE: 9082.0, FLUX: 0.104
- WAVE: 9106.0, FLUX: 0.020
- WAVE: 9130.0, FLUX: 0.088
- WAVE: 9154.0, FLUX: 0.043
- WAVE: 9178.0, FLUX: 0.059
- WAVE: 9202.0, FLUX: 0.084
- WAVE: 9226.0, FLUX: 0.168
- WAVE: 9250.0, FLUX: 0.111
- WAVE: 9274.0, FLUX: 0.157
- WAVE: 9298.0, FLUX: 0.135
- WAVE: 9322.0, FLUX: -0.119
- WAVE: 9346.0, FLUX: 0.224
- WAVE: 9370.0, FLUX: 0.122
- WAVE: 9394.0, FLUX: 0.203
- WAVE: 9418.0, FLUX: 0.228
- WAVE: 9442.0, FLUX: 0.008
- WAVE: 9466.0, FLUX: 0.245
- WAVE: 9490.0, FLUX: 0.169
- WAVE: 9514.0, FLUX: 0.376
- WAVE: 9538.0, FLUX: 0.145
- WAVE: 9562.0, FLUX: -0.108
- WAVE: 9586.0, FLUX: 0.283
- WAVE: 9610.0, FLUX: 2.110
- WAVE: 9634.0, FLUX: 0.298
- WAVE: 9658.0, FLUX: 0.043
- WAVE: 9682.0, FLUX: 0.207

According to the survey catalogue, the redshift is 0.463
